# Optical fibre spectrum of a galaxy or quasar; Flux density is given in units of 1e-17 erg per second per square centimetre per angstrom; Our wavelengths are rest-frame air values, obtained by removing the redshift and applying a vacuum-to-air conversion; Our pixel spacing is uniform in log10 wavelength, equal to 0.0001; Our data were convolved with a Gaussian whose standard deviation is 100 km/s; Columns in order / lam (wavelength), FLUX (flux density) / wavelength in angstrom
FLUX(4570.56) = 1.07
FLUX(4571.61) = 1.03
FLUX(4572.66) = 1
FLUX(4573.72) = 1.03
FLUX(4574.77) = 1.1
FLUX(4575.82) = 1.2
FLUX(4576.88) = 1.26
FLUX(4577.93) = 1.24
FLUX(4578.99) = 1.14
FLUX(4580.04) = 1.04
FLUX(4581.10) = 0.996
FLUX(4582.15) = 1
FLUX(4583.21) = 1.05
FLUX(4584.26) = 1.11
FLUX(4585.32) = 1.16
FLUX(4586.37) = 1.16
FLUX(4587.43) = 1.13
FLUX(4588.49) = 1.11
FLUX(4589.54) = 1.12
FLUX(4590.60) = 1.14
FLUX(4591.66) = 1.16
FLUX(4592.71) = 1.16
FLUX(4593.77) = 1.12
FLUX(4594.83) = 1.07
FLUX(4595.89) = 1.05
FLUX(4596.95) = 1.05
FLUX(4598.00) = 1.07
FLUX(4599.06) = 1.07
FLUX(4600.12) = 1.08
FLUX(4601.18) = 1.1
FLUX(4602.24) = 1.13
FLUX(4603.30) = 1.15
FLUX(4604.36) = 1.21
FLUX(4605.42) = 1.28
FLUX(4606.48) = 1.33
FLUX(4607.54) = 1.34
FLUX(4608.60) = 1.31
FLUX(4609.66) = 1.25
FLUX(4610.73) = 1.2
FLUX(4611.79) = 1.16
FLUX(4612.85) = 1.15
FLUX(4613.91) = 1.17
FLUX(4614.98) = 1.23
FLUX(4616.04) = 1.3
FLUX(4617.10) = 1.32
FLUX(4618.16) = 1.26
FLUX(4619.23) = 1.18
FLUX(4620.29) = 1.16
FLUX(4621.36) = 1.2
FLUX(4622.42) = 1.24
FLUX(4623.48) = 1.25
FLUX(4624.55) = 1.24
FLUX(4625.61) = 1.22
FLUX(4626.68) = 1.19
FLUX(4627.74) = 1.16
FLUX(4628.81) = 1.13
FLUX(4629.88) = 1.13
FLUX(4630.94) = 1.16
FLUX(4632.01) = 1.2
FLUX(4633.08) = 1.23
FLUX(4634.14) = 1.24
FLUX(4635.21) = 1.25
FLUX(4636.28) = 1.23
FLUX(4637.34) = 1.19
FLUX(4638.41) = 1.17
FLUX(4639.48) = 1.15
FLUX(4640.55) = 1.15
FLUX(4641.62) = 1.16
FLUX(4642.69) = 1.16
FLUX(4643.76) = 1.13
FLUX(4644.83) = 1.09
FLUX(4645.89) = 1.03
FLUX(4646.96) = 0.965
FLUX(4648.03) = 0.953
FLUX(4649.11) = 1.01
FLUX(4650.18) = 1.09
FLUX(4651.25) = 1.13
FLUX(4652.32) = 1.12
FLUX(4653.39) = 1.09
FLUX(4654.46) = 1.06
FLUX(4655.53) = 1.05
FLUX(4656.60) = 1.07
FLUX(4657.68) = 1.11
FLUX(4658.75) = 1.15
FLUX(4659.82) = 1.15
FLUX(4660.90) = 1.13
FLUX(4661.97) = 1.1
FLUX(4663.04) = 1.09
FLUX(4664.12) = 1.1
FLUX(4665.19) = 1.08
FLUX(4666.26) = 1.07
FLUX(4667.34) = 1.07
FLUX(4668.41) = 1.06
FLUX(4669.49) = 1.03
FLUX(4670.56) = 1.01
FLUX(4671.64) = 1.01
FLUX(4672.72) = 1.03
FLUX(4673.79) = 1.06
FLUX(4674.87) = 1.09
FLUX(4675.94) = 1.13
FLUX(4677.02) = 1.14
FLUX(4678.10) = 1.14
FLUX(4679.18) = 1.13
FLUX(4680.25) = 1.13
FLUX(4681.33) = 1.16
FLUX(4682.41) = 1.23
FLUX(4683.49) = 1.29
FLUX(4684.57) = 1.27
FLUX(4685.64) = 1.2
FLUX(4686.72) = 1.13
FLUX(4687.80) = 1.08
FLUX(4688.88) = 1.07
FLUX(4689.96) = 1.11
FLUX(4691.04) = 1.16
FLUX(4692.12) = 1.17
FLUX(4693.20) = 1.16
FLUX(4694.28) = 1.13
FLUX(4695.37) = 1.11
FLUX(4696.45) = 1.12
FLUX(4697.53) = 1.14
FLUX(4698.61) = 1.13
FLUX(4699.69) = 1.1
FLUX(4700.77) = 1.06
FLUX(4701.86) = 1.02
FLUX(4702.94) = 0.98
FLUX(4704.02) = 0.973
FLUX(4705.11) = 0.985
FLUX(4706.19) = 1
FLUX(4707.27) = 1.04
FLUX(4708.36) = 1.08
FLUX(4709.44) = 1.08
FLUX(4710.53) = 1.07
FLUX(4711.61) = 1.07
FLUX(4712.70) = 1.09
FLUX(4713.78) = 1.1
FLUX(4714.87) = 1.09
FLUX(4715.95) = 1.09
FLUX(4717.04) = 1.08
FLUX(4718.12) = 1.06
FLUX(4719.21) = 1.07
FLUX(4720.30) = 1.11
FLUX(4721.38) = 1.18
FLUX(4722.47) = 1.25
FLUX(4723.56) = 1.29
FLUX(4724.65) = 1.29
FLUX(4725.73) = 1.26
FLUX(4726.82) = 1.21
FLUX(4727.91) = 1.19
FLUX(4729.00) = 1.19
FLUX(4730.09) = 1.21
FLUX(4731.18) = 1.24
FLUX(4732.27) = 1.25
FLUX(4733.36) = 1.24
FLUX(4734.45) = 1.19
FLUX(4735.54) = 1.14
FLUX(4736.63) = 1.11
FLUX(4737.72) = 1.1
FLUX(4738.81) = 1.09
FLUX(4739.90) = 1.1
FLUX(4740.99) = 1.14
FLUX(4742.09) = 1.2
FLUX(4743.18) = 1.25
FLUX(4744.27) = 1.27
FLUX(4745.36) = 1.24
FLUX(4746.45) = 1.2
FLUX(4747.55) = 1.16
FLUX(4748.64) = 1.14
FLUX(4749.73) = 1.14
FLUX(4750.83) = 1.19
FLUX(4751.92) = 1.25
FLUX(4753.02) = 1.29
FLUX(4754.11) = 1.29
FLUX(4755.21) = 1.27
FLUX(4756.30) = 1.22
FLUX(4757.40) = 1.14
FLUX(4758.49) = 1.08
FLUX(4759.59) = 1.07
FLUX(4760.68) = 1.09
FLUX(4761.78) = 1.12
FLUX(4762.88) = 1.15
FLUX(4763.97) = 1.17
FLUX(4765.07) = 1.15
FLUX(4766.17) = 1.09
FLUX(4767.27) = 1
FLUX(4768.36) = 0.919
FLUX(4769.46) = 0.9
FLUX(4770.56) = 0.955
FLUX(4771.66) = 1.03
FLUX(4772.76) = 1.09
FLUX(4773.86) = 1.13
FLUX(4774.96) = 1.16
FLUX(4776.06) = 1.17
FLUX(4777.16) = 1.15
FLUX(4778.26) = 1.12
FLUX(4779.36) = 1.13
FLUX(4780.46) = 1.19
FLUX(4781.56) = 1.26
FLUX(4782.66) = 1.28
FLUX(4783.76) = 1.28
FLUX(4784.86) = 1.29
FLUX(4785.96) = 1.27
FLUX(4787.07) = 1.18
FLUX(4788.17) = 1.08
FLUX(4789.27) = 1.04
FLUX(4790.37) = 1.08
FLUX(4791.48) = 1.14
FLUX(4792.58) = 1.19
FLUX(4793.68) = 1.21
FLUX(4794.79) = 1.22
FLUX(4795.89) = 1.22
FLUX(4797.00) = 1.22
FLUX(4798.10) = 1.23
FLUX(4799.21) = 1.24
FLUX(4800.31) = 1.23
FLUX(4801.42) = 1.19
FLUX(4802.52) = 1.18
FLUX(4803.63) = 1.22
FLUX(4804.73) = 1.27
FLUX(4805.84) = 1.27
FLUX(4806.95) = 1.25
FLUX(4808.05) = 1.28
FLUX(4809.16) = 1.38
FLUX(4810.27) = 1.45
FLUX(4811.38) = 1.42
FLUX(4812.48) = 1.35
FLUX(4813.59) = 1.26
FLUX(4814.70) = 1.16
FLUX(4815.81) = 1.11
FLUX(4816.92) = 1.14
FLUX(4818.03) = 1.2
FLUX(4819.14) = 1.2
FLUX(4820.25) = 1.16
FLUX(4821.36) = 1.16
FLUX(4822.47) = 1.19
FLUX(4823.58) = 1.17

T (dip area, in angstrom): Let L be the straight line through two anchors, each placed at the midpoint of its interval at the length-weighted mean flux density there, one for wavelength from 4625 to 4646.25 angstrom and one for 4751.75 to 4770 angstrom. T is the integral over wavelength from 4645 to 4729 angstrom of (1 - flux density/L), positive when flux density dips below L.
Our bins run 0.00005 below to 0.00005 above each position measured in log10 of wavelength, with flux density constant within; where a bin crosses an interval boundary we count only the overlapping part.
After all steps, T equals 3.4 angstrom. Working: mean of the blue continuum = 1.17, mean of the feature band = 1.11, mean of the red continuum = 1.13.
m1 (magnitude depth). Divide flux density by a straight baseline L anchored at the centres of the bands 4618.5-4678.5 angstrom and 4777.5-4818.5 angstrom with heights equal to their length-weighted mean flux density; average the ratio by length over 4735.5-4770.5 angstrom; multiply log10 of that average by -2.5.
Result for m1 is 0.05 mag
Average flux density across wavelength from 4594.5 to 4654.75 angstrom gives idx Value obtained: 1.16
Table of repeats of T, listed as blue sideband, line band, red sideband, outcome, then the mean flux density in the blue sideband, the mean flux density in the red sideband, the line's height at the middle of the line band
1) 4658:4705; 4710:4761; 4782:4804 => -0.80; 1.11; 1.2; 1.15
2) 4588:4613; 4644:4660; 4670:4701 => 0.98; 1.16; 1.13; 1.14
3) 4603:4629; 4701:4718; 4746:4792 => 1.82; 1.23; 1.14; 1.18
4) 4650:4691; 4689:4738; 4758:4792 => -0.52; 1.11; 1.12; 1.11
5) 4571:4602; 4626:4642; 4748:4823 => -0.89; 1.1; 1.18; 1.12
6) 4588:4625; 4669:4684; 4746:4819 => 0.87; 1.18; 1.18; 1.18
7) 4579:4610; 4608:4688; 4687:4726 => -1.74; 1.14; 1.1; 1.12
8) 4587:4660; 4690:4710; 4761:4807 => 1.32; 1.16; 1.16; 1.16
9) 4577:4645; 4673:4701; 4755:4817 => 0.77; 1.17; 1.18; 1.17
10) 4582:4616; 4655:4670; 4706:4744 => 0.81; 1.15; 1.15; 1.15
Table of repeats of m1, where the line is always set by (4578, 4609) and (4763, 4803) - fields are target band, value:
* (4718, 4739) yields -0.039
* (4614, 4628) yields -0.084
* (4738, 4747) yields -0.035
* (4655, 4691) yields 0.027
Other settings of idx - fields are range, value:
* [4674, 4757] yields 1.15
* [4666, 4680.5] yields 1.08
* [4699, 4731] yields 1.11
